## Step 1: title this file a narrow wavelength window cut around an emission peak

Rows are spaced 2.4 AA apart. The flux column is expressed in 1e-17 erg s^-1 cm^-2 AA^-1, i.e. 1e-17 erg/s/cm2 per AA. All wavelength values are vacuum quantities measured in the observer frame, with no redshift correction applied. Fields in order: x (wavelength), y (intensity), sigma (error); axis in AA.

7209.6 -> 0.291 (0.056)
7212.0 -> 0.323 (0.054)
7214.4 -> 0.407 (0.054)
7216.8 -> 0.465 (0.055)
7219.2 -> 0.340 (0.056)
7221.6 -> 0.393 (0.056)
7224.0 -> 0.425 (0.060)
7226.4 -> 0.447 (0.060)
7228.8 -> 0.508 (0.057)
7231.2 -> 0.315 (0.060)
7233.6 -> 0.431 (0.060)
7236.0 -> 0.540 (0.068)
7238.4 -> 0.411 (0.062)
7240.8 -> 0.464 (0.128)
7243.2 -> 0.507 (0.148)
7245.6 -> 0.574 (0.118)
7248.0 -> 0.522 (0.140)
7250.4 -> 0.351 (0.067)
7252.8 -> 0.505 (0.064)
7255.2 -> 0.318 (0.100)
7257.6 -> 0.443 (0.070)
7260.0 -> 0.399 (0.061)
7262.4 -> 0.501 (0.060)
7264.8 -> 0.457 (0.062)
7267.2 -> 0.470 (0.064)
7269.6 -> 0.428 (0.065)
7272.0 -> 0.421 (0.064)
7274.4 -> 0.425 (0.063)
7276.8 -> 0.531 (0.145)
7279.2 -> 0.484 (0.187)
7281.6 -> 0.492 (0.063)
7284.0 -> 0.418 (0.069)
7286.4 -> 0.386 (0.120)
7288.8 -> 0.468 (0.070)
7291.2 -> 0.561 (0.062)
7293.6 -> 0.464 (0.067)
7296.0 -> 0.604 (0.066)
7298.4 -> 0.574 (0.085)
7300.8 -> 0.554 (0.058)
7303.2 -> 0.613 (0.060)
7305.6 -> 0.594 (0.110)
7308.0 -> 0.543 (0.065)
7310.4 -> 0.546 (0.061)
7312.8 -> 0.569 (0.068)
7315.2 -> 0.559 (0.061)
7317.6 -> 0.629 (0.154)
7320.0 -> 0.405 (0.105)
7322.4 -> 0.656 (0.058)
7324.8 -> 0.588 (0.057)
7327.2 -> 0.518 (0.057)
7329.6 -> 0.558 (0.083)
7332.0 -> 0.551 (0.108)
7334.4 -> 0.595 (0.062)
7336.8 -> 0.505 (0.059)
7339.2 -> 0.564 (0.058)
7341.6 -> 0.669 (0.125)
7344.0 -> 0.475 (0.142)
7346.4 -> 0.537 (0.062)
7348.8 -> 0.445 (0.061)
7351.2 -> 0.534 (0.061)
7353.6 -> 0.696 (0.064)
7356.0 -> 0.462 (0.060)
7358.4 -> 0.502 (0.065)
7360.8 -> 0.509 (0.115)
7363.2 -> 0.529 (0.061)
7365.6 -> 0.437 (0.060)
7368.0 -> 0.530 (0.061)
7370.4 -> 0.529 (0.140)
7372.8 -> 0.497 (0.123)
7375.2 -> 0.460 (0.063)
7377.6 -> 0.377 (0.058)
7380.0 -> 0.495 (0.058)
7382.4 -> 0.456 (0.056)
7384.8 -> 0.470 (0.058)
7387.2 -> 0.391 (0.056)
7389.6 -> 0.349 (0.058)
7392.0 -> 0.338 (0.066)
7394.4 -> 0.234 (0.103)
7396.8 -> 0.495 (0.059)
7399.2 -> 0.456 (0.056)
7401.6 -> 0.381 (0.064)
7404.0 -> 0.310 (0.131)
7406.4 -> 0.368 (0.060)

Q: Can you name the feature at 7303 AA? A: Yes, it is C III] 1909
